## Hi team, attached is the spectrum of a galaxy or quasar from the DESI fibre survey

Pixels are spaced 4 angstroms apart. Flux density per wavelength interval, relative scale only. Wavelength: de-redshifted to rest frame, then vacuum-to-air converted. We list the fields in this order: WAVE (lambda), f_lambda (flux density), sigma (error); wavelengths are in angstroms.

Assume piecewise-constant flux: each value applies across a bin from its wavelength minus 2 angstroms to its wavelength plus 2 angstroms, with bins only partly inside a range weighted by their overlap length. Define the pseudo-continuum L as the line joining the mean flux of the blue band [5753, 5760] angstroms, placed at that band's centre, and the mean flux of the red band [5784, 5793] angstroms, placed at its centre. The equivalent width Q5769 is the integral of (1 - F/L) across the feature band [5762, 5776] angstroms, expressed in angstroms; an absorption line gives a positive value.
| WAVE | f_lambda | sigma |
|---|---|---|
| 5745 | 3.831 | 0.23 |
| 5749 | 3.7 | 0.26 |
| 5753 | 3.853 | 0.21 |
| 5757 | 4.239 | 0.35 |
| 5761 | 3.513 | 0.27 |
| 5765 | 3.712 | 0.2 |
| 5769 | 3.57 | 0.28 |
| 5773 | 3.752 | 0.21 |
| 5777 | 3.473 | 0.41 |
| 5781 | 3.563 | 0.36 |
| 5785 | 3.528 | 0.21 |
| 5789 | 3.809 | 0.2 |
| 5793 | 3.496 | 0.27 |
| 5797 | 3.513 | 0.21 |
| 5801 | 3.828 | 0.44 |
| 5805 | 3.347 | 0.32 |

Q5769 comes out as 0.8 angstroms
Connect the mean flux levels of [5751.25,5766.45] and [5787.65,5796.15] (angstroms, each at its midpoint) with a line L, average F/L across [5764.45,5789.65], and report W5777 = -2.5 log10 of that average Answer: 0.03 mag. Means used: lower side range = 3.83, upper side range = 3.62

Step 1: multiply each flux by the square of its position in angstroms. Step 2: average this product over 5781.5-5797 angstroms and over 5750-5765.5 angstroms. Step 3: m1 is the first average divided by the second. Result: 0.9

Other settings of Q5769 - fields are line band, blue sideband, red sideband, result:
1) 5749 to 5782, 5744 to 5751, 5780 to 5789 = -0.3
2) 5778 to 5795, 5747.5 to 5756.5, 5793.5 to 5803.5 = 0.4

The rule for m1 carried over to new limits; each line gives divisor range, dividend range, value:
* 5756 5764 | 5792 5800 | 0.94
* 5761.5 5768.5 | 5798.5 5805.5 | 1.01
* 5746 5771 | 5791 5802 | 0.97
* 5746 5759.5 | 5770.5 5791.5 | 0.94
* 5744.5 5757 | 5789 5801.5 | 0.95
